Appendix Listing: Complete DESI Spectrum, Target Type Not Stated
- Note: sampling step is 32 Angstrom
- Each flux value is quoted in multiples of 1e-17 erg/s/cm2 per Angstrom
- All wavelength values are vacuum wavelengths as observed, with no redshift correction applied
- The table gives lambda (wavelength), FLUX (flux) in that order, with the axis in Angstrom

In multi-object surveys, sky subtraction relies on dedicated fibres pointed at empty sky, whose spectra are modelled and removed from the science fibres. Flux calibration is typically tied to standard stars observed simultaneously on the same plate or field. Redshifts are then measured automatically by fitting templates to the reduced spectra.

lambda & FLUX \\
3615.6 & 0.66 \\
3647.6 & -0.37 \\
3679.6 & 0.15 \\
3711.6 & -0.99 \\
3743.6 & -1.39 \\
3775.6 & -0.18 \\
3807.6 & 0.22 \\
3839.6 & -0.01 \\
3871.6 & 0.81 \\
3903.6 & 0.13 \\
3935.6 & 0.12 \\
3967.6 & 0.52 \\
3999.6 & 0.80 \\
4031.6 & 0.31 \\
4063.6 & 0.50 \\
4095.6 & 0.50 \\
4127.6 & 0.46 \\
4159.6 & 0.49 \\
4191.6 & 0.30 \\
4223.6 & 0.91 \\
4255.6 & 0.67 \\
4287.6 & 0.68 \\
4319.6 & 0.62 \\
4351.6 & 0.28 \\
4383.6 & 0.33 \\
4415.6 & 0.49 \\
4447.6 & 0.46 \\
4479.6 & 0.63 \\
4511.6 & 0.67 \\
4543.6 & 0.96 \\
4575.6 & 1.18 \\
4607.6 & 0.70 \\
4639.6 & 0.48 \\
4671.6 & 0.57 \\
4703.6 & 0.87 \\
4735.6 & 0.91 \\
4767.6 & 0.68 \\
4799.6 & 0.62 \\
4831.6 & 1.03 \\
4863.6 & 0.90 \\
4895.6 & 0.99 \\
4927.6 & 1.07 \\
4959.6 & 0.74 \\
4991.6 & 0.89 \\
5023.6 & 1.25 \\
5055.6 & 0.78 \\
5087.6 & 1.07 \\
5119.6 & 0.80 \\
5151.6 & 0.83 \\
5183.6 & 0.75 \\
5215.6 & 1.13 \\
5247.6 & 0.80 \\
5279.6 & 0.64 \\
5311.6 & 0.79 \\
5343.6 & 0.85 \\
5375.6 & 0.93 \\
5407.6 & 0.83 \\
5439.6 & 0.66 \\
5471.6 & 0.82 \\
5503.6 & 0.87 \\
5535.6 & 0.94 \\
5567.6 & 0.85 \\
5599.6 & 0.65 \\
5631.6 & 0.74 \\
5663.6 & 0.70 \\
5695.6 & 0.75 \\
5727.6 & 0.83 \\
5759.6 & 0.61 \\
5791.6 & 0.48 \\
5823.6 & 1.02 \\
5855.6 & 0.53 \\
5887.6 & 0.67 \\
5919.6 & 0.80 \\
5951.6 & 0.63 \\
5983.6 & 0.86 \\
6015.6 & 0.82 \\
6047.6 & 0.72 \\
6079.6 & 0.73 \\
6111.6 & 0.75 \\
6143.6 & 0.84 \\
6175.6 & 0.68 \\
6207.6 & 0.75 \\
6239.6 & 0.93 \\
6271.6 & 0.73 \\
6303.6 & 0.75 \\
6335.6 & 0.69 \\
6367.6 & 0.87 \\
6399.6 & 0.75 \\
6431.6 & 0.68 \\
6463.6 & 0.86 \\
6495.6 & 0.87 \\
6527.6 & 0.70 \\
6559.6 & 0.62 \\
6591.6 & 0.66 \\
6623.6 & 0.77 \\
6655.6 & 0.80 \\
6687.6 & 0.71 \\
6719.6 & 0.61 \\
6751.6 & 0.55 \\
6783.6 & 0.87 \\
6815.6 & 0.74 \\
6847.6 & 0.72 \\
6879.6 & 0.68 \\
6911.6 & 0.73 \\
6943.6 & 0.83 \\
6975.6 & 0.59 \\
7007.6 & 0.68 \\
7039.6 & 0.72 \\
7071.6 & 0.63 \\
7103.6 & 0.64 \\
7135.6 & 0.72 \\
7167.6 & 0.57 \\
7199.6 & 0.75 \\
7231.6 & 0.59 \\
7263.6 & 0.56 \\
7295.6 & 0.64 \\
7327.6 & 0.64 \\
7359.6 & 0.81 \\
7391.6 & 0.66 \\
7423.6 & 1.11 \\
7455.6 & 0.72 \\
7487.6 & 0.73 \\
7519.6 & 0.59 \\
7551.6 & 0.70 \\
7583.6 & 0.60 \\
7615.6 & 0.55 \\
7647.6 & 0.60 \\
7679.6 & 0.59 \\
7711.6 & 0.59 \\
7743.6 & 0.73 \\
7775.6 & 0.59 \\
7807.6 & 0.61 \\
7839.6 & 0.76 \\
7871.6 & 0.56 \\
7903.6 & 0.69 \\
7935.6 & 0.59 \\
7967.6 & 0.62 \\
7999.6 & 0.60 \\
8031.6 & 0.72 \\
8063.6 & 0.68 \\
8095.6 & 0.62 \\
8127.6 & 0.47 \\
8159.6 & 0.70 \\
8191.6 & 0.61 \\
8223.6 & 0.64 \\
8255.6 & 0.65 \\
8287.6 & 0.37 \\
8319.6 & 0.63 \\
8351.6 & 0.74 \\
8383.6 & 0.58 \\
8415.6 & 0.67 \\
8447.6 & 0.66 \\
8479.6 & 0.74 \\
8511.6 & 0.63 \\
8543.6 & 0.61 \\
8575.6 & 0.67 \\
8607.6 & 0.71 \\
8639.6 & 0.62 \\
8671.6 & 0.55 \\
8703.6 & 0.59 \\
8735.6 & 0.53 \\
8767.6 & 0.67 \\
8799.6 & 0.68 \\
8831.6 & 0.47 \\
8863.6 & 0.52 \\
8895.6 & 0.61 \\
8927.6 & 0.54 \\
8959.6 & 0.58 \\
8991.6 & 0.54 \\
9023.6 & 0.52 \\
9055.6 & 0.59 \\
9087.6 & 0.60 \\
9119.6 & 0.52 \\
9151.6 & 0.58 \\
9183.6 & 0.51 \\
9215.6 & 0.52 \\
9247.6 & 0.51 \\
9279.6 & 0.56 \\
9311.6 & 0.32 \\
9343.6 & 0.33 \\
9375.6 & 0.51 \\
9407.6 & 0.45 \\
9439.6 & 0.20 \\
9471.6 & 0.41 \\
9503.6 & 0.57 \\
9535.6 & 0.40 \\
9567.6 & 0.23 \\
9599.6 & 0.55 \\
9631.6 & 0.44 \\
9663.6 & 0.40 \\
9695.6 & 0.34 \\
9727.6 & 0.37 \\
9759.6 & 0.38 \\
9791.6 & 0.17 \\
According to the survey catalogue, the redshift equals 0.132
